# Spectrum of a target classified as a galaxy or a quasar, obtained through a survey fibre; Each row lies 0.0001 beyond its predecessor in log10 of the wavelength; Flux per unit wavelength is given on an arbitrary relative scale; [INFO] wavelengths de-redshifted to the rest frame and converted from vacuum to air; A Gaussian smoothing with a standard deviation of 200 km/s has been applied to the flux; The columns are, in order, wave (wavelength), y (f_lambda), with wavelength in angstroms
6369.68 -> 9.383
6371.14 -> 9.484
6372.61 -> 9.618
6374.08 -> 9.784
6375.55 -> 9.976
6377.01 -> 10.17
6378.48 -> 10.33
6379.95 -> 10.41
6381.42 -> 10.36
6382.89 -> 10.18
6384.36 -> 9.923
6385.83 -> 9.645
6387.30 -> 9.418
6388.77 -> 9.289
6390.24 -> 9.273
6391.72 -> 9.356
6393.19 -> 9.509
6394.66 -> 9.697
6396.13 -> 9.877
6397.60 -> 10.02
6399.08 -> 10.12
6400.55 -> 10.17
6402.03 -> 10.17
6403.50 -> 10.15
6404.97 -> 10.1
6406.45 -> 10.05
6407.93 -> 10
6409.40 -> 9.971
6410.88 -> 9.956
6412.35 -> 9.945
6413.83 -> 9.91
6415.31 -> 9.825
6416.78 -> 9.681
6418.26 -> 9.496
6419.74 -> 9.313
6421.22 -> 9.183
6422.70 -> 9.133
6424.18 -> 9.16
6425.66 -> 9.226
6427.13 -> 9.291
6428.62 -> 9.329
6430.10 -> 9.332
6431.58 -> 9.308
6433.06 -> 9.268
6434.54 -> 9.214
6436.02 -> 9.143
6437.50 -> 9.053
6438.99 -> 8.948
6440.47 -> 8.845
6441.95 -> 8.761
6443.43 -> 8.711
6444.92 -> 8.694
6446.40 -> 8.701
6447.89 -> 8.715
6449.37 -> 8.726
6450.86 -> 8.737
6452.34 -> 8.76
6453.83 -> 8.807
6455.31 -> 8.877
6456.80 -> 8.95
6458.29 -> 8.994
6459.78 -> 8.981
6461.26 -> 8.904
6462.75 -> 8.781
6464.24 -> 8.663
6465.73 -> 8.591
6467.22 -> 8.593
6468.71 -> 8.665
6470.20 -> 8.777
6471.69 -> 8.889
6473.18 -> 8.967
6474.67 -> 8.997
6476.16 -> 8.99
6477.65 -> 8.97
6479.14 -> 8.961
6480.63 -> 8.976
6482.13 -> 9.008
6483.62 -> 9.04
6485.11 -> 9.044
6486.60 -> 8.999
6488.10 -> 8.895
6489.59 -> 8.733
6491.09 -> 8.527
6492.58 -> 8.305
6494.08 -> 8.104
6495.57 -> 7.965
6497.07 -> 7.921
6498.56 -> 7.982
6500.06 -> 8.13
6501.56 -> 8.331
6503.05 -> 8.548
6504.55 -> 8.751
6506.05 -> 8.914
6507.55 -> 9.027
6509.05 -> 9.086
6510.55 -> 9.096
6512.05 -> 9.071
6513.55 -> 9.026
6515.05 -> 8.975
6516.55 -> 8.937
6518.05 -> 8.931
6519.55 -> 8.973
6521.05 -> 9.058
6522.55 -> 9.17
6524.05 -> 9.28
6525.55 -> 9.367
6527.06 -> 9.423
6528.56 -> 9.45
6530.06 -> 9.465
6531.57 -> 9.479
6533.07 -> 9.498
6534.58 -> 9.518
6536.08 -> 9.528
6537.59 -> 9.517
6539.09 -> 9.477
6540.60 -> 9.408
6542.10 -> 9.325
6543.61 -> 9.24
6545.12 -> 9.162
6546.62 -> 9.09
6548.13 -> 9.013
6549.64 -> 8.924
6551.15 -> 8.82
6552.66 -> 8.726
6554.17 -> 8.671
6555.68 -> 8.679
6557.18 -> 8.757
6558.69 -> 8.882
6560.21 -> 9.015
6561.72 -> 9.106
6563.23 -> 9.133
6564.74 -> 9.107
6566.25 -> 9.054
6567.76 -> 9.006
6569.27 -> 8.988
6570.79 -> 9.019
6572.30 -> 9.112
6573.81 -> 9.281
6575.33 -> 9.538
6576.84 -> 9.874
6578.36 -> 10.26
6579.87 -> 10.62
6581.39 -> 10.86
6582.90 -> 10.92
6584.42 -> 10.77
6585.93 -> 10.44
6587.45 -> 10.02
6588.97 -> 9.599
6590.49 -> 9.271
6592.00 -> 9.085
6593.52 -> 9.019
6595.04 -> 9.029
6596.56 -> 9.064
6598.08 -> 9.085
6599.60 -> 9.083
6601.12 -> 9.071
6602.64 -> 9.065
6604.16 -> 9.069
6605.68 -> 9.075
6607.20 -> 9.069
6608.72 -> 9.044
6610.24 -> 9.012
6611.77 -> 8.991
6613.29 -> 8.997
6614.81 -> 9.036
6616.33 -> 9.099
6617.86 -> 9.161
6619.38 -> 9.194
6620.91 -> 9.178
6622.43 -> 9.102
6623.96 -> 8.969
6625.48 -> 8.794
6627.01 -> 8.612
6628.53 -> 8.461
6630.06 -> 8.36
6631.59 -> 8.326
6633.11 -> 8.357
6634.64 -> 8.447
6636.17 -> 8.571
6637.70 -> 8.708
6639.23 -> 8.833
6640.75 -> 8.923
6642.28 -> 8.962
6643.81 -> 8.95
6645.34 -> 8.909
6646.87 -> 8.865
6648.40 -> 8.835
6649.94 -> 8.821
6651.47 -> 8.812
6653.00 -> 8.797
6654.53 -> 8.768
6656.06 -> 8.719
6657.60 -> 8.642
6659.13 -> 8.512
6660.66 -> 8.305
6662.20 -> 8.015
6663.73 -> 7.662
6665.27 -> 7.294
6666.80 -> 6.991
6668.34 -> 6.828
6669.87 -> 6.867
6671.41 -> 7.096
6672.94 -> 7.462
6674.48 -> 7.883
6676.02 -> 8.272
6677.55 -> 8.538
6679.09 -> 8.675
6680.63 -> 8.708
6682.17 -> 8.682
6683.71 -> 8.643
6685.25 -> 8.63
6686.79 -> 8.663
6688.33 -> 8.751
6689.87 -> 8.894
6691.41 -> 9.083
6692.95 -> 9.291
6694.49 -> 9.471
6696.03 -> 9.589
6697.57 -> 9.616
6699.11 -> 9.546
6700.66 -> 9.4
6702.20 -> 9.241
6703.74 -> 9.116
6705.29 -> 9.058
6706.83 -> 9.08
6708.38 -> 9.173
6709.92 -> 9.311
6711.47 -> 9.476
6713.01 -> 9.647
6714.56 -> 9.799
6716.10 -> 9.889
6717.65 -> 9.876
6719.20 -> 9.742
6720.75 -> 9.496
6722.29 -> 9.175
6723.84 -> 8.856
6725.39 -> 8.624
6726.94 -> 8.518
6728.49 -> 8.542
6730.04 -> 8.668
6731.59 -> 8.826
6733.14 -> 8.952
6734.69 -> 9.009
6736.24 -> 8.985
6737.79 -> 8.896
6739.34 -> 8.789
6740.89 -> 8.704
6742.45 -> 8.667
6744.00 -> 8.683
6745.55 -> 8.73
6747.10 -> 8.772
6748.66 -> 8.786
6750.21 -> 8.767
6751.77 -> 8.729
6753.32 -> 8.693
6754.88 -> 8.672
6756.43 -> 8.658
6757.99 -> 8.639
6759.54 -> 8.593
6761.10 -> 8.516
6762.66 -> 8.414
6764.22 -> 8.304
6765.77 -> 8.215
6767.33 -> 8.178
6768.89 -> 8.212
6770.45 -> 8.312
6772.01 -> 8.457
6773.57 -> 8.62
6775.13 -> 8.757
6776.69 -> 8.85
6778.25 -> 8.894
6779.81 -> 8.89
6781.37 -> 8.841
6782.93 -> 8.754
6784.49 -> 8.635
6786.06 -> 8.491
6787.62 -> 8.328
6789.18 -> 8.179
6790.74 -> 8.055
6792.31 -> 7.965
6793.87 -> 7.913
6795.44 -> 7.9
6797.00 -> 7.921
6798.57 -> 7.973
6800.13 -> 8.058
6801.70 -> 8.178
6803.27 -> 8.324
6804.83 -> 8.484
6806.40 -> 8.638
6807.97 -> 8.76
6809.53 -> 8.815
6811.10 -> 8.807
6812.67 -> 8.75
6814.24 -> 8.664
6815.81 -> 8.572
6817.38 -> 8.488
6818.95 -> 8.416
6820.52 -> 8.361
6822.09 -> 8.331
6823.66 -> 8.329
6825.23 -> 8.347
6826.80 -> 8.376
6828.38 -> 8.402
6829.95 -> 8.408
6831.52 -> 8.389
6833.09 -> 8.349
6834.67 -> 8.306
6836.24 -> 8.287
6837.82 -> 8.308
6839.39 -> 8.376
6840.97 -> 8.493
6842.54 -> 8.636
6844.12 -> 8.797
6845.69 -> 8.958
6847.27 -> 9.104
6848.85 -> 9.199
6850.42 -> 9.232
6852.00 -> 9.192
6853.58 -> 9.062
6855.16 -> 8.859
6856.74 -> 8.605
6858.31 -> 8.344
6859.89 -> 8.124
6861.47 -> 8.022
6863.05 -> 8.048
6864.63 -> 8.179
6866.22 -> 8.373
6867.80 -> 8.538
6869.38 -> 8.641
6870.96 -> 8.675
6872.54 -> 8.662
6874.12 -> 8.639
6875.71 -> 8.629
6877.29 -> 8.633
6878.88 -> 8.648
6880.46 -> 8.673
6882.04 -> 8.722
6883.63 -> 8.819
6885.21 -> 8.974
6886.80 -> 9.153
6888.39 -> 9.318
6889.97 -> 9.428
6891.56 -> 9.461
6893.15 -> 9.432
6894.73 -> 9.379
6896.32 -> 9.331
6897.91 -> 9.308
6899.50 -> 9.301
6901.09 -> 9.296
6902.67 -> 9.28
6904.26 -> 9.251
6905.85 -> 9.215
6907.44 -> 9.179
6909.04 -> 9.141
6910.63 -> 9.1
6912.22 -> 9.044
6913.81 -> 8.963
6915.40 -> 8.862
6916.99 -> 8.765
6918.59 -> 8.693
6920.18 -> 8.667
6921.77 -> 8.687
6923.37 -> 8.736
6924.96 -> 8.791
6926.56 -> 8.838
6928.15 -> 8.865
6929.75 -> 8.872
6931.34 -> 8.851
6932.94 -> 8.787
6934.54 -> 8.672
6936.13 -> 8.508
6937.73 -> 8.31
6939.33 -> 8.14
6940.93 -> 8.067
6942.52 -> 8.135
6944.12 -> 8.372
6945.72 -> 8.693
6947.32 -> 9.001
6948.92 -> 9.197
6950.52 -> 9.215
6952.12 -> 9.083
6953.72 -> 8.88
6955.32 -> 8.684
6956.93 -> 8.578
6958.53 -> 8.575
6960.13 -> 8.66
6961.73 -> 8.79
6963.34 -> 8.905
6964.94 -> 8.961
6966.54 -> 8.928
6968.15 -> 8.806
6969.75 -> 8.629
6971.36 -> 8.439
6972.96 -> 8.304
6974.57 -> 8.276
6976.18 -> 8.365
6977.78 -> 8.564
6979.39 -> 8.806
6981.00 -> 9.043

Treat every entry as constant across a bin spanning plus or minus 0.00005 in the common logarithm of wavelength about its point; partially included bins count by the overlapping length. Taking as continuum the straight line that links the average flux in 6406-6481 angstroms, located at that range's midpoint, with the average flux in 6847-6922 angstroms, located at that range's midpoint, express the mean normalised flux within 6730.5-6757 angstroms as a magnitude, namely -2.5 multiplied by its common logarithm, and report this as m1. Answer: 0.02 mag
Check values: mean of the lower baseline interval 9.11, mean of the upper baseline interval 8.89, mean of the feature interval 8.78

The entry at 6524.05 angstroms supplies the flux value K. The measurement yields 9.28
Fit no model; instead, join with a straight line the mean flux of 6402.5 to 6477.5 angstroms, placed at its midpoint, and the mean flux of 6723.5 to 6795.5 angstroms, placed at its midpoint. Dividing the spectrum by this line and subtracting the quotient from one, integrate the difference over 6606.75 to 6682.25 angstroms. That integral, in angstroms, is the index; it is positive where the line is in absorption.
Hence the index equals 2.4 angstroms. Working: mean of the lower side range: 9.16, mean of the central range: 8.52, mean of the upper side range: 8.59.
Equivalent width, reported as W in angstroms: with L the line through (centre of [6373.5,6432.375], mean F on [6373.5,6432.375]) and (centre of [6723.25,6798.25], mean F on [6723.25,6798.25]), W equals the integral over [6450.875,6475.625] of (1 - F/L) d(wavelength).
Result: 1.9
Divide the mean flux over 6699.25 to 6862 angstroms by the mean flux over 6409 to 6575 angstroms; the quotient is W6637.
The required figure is 0.96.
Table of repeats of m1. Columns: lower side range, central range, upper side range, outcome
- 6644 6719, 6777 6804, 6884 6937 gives 0.07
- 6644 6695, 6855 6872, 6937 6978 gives 0.02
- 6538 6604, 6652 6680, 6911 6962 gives 0.15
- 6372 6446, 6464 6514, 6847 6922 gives 0.09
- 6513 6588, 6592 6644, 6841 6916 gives 0.04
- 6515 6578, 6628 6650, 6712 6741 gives 0.06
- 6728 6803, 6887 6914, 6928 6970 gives -0.07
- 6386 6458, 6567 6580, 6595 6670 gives -0.07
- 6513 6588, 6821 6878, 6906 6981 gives 0.04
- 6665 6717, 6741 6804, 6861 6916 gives 0.04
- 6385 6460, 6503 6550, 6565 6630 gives 0.02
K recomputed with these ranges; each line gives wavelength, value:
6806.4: 8.638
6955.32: 8.684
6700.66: 9.4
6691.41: 9.083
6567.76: 9.006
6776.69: 8.85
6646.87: 8.865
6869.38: 8.641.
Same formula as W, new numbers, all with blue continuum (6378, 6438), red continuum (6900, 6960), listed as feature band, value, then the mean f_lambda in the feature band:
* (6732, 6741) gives 0.2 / 8.91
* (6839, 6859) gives 0.2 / 8.85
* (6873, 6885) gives 0.3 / 8.7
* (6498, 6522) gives 1.8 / 8.81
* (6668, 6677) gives 1.7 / 7.46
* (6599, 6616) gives 0.5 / 9.05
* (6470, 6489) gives 1.2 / 8.97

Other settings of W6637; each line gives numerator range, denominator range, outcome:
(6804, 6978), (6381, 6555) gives 0.95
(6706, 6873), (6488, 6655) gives 0.95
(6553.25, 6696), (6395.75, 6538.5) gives 0.98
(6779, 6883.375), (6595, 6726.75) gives 0.97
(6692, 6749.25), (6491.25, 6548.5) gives 1.02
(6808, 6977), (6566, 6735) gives 0.97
